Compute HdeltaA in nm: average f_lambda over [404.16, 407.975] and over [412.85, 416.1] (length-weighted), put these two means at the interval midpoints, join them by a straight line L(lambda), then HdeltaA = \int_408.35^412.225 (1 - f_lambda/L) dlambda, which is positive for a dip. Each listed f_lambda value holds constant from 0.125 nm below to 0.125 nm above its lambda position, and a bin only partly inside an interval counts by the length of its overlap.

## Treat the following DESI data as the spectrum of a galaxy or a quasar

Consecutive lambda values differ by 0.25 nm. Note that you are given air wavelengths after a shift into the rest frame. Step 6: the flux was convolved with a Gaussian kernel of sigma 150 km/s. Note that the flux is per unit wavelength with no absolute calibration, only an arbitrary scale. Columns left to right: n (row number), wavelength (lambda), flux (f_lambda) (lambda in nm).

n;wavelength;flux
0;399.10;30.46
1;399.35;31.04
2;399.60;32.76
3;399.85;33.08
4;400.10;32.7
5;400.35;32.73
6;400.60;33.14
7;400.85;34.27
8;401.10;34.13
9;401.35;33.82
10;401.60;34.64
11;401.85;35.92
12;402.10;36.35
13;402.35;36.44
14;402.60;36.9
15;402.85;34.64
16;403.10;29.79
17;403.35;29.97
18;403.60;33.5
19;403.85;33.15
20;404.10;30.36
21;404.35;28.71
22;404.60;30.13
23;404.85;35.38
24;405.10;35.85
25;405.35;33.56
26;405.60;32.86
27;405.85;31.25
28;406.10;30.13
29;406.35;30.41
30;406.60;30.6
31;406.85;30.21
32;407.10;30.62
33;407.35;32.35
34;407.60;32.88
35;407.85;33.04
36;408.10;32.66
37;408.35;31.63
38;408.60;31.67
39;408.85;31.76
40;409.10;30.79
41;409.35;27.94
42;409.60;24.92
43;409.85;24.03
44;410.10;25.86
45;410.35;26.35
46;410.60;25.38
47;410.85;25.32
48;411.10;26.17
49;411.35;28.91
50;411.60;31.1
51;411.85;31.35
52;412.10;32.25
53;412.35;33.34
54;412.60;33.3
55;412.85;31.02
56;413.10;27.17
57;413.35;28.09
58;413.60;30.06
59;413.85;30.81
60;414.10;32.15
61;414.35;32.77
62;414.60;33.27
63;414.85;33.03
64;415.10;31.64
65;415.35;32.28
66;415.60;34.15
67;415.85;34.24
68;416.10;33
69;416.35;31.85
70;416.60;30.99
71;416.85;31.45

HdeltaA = 0.41 nm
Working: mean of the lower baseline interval 31.8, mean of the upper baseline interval 31.7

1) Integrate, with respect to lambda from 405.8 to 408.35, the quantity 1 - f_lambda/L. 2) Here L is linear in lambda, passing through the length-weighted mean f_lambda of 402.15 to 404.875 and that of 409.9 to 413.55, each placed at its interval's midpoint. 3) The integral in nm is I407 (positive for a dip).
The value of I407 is -0.04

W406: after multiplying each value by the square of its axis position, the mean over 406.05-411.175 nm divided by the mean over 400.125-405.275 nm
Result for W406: 0.90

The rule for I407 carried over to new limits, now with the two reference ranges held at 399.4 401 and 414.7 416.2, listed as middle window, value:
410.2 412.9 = 0.30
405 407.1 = 0.08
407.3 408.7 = 0.03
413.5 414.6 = 0.05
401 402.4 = -0.09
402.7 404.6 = 0.09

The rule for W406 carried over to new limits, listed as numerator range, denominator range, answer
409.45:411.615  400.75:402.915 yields 0.78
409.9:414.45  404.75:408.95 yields 0.94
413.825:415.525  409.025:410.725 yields 1.26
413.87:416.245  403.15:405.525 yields 1.07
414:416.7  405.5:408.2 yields 1.08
